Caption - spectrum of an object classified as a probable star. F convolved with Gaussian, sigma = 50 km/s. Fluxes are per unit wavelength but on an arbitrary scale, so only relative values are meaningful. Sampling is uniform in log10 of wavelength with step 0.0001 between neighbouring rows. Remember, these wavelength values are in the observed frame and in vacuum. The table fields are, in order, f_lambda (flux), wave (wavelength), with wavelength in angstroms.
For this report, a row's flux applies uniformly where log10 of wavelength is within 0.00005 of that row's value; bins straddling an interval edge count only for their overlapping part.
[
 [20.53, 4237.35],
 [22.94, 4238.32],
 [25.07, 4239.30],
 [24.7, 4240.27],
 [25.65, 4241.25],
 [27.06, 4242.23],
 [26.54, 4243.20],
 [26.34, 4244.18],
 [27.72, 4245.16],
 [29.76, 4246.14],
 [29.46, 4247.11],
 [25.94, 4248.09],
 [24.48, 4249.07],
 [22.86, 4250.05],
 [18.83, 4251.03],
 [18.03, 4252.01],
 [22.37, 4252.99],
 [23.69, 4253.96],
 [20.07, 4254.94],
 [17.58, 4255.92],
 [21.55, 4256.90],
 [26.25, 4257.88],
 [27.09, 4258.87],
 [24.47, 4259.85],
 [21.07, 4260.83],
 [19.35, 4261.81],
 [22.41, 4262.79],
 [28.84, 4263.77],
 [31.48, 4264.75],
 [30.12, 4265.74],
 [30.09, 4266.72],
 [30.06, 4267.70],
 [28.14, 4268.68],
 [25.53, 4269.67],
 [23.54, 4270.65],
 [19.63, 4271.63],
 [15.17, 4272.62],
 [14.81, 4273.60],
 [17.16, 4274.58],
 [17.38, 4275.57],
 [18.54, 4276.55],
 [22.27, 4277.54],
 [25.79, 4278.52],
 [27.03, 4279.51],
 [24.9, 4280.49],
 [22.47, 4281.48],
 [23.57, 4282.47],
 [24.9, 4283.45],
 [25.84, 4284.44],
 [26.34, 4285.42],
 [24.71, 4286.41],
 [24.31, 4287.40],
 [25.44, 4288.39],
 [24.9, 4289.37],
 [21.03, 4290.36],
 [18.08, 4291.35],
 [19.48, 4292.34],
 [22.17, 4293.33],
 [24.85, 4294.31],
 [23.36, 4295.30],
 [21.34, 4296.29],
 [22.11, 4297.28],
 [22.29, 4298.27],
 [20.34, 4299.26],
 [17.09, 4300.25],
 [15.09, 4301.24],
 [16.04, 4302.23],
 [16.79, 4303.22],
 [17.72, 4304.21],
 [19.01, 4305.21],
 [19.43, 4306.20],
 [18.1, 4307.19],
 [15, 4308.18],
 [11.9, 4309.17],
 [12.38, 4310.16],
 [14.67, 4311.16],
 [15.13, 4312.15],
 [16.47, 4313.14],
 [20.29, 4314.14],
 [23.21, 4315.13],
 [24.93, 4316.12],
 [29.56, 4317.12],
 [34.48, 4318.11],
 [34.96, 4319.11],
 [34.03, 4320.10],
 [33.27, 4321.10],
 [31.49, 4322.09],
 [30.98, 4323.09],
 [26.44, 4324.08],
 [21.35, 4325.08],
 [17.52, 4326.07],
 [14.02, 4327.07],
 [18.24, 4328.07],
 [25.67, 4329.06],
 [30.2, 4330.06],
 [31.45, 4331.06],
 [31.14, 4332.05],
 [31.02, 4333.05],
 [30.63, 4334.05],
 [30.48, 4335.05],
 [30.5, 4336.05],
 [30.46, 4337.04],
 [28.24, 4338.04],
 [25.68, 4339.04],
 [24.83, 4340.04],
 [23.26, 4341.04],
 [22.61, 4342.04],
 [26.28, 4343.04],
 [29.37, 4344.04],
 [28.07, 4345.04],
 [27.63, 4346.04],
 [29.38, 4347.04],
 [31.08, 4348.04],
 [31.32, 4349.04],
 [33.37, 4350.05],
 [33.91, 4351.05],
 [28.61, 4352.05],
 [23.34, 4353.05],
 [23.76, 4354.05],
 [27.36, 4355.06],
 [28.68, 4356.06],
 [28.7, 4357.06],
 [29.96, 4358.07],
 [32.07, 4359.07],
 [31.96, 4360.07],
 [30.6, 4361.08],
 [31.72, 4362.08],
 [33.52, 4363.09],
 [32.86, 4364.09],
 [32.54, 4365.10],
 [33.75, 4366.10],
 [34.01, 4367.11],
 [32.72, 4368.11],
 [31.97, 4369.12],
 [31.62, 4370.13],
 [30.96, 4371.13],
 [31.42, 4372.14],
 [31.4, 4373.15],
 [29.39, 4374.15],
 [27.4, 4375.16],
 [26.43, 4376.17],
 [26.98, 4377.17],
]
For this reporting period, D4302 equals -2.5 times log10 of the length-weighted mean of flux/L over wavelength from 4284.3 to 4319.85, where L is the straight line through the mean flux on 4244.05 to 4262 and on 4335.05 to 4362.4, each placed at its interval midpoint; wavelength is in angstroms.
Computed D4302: 0.23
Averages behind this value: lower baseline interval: 23.5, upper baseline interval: 28.6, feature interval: 21.1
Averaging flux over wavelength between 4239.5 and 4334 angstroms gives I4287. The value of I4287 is 23.3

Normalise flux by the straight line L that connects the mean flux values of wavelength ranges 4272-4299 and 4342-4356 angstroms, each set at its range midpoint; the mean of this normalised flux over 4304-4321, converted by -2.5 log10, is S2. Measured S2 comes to 0.16 mag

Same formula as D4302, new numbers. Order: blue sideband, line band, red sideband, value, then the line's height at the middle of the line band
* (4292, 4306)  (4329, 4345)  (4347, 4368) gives -0.06 mag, 26.9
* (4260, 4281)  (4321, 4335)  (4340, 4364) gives 0.03 mag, 27.4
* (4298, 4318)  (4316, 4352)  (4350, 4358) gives -0.19 mag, 24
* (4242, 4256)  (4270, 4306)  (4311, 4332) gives 0.17 mag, 24.9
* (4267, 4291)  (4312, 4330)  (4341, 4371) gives 0.06 mag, 26.9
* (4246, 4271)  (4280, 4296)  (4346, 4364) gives 0.12 mag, 26.3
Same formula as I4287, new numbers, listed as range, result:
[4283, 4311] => 20.3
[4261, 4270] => 27.1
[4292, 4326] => 21.9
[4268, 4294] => 22.5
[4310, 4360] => 27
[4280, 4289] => 24.7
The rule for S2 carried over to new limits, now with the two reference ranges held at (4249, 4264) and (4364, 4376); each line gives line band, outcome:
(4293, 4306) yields 0.283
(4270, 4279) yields 0.214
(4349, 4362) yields 0.028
